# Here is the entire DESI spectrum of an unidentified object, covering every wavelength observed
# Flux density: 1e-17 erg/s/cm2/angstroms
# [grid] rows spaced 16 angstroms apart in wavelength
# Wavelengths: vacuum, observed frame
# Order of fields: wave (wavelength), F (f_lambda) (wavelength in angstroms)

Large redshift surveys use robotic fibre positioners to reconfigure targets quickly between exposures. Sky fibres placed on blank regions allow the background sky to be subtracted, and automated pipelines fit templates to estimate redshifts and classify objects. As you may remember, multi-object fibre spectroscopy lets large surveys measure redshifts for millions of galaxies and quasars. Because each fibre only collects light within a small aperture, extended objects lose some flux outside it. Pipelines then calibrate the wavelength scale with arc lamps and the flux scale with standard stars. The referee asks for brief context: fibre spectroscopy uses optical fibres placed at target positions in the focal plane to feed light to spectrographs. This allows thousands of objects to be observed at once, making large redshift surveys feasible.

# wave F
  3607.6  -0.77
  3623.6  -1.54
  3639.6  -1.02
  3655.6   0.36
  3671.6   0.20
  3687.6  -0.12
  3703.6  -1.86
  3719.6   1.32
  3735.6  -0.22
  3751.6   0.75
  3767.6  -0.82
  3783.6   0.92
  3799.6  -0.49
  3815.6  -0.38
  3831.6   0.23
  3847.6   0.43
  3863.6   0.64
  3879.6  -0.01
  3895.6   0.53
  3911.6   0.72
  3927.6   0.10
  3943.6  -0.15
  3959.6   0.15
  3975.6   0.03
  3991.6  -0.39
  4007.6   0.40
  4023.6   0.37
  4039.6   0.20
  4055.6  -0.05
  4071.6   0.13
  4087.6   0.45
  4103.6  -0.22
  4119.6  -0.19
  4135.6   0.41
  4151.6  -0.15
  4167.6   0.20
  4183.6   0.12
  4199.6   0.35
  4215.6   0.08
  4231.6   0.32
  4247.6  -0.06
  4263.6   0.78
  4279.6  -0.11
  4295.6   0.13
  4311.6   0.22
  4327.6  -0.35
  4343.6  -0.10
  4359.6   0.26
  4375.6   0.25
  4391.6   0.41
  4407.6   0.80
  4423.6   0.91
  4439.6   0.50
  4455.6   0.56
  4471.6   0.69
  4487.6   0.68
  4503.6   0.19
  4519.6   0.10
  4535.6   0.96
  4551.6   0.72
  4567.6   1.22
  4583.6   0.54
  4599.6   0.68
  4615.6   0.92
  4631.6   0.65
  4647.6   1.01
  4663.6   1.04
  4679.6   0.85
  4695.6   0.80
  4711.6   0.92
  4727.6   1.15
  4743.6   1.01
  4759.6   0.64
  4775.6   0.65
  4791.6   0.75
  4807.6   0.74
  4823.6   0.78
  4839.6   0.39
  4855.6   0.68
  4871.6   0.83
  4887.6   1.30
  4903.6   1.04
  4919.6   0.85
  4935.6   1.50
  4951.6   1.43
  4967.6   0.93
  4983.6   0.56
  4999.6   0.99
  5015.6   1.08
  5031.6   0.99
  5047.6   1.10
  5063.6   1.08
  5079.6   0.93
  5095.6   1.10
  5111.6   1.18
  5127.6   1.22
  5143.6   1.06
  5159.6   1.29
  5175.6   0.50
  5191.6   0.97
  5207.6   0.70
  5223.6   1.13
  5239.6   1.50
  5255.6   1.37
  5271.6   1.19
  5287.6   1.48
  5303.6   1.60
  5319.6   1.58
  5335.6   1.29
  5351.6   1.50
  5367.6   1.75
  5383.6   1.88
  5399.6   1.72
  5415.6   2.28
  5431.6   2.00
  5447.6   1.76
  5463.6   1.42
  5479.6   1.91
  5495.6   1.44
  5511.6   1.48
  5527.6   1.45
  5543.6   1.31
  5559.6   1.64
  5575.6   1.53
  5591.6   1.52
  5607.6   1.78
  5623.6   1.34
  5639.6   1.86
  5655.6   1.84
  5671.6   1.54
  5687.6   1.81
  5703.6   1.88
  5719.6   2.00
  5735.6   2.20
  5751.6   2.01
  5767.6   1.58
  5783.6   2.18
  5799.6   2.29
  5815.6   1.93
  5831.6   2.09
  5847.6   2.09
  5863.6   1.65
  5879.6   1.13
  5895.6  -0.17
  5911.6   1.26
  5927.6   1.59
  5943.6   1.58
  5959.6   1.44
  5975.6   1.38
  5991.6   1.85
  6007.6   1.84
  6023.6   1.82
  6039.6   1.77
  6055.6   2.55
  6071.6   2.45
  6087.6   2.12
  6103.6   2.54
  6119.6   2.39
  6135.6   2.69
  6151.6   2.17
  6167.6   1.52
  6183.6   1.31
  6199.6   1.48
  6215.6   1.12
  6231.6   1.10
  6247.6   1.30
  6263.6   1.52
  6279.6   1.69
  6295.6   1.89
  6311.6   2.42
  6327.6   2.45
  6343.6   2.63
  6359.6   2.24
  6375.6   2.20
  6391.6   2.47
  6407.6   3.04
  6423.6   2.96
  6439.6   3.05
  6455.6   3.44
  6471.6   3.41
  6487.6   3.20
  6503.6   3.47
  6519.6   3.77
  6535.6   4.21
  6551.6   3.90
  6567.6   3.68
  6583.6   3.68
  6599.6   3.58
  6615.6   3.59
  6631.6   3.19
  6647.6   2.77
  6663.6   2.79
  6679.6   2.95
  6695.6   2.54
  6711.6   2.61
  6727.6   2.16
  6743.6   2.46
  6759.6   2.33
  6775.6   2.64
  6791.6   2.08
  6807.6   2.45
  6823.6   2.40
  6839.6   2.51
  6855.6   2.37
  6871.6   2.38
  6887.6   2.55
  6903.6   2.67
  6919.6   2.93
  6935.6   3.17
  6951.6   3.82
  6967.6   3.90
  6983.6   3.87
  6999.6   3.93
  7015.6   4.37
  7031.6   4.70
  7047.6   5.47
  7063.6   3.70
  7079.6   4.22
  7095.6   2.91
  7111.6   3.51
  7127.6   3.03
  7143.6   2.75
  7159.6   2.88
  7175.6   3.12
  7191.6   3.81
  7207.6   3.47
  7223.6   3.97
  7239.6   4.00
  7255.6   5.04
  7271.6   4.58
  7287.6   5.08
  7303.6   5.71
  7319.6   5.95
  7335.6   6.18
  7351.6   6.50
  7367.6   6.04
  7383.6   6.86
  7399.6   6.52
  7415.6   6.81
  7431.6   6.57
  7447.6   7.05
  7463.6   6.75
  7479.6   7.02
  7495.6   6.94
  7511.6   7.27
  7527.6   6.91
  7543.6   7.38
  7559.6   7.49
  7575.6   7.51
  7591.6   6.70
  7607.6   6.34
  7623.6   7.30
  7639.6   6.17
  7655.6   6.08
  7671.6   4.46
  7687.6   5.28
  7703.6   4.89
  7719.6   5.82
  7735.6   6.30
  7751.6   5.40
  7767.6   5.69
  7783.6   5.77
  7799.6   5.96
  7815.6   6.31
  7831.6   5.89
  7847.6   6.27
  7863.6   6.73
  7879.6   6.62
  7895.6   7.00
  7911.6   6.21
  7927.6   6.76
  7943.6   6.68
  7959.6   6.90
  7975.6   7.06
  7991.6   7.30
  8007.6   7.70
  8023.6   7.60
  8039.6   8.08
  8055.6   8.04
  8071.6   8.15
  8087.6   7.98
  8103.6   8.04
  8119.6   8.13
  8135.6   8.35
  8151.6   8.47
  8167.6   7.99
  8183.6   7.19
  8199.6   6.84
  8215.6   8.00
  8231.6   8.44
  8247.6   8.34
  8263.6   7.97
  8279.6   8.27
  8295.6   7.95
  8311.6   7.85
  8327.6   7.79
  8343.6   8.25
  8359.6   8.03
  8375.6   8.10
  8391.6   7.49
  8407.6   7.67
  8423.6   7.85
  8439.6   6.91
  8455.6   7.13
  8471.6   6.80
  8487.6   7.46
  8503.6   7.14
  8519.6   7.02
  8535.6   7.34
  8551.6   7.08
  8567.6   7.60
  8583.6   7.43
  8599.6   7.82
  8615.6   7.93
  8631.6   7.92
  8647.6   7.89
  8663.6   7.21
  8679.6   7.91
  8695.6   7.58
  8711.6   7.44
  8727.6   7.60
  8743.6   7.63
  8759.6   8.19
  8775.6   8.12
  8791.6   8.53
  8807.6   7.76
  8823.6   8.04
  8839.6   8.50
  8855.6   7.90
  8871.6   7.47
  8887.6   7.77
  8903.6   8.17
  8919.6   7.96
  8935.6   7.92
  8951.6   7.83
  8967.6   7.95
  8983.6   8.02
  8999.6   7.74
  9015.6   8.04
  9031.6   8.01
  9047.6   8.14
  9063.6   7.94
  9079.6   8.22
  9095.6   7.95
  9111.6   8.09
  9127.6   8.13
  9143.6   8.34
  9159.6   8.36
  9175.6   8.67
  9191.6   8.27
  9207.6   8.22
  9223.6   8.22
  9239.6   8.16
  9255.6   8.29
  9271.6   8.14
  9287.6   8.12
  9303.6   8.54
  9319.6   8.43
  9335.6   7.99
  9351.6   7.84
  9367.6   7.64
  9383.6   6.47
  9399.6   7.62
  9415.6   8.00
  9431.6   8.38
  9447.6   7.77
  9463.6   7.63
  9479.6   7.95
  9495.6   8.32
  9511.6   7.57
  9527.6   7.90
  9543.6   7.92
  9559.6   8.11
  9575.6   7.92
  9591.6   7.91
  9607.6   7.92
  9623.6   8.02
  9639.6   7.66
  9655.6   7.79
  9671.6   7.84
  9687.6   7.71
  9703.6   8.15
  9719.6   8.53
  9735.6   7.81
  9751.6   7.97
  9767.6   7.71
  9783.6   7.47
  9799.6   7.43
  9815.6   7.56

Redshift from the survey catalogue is 0.00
